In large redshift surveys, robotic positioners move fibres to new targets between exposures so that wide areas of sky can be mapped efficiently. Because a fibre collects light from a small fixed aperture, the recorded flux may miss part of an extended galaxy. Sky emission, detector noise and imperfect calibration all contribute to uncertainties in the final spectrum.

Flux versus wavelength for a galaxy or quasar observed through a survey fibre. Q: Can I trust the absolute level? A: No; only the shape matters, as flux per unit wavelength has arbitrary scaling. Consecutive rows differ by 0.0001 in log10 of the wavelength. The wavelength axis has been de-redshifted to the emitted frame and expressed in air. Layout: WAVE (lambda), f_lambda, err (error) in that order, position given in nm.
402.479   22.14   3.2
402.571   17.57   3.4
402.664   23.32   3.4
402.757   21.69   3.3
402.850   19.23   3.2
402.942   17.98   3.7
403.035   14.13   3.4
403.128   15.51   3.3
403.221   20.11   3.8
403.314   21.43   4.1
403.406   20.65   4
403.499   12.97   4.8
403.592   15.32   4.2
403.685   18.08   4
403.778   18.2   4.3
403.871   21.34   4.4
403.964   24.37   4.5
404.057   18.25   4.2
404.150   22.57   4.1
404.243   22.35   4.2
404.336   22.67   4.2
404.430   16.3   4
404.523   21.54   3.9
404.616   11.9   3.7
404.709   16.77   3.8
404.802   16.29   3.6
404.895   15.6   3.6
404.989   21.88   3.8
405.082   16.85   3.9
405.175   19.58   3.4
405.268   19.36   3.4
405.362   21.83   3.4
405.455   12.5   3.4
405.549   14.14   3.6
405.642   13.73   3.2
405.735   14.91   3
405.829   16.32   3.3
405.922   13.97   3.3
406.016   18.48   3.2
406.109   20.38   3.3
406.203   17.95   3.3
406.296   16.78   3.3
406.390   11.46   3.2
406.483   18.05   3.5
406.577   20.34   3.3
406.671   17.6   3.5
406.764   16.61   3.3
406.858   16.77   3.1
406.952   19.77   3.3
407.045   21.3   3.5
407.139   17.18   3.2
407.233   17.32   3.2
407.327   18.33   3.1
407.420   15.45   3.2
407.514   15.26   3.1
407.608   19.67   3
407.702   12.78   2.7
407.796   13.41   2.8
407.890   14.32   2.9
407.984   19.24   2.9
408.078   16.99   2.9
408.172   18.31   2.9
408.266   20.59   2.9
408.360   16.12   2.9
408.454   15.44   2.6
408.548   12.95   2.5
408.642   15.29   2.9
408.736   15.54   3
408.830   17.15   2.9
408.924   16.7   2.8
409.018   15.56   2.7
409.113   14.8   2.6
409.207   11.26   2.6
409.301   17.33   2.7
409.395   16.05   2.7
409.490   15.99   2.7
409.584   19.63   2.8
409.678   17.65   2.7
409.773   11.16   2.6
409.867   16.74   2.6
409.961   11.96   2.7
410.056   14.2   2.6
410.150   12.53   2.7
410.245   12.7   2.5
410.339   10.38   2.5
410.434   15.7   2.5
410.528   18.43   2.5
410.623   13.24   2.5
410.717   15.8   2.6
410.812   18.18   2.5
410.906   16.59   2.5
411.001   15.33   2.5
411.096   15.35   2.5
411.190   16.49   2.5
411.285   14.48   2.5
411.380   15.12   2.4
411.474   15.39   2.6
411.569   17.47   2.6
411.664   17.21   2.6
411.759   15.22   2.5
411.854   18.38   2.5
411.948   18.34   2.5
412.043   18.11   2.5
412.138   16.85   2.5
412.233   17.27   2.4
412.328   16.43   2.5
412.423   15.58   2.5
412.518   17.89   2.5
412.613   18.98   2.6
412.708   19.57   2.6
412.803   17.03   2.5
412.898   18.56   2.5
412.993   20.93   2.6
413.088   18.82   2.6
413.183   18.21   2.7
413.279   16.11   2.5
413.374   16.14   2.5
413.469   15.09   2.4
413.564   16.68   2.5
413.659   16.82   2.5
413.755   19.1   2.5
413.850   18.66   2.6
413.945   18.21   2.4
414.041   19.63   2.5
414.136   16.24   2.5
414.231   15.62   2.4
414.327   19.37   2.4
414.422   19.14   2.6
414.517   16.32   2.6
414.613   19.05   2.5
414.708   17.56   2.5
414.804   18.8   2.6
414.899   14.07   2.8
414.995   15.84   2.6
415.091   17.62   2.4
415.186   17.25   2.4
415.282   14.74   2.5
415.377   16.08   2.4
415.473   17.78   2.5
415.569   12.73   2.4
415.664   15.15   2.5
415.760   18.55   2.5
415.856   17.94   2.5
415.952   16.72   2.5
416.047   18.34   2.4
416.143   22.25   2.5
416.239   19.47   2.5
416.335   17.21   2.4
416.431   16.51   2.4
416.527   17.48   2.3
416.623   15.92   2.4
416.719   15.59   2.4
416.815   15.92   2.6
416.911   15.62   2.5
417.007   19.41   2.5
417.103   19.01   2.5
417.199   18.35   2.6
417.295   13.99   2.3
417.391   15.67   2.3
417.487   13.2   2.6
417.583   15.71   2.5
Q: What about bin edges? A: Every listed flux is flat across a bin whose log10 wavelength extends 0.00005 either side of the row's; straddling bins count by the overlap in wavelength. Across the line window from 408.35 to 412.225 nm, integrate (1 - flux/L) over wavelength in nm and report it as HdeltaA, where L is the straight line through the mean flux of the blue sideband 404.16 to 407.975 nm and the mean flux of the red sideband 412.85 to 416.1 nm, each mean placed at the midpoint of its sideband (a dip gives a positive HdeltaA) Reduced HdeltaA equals 0.38 nm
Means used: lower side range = 17.3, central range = 15.6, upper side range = 17.3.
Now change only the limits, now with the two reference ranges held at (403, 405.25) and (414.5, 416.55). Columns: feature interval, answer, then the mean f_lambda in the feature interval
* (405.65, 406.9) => 0.103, 16.8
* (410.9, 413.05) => 0.062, 17.1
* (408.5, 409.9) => 0.184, 15.6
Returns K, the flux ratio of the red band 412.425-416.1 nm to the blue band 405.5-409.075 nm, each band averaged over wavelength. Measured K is 1.05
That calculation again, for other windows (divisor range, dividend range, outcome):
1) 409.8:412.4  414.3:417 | 1.09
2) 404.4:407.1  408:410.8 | 0.90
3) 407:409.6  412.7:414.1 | 1.09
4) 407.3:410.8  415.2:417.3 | 1.10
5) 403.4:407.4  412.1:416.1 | 0.97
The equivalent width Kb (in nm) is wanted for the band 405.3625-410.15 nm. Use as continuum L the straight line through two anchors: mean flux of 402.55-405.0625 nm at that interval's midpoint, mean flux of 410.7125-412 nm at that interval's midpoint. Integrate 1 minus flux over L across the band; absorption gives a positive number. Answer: 0.36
